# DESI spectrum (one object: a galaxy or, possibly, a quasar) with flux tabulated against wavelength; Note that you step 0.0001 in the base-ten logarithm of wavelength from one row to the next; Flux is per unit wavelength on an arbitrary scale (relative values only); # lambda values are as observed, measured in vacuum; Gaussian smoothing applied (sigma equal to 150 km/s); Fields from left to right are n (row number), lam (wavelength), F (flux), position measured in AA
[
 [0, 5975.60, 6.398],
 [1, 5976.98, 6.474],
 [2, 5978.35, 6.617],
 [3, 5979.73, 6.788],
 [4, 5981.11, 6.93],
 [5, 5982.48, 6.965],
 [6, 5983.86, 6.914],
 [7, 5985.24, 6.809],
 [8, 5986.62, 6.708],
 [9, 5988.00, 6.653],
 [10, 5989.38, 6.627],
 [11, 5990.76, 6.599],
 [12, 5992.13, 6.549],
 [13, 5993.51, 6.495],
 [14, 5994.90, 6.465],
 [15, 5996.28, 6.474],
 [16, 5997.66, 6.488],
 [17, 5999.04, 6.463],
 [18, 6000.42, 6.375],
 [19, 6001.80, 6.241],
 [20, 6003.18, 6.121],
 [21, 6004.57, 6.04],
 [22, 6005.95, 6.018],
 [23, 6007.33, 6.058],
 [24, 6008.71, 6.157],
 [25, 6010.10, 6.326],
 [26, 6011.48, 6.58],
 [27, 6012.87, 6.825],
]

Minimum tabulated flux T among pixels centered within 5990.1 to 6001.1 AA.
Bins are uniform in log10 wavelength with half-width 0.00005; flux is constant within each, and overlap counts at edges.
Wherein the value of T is 6.375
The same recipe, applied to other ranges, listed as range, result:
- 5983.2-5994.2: 6.495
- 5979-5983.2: 6.788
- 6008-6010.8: 6.157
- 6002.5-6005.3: 6.04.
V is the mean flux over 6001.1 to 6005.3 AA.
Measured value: 6.13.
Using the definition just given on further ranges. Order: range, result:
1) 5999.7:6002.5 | 6.32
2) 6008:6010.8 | 6.24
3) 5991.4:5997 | 6.5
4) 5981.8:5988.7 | 6.8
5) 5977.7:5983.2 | 6.83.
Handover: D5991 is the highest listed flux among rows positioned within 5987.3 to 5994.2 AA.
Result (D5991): 6.653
